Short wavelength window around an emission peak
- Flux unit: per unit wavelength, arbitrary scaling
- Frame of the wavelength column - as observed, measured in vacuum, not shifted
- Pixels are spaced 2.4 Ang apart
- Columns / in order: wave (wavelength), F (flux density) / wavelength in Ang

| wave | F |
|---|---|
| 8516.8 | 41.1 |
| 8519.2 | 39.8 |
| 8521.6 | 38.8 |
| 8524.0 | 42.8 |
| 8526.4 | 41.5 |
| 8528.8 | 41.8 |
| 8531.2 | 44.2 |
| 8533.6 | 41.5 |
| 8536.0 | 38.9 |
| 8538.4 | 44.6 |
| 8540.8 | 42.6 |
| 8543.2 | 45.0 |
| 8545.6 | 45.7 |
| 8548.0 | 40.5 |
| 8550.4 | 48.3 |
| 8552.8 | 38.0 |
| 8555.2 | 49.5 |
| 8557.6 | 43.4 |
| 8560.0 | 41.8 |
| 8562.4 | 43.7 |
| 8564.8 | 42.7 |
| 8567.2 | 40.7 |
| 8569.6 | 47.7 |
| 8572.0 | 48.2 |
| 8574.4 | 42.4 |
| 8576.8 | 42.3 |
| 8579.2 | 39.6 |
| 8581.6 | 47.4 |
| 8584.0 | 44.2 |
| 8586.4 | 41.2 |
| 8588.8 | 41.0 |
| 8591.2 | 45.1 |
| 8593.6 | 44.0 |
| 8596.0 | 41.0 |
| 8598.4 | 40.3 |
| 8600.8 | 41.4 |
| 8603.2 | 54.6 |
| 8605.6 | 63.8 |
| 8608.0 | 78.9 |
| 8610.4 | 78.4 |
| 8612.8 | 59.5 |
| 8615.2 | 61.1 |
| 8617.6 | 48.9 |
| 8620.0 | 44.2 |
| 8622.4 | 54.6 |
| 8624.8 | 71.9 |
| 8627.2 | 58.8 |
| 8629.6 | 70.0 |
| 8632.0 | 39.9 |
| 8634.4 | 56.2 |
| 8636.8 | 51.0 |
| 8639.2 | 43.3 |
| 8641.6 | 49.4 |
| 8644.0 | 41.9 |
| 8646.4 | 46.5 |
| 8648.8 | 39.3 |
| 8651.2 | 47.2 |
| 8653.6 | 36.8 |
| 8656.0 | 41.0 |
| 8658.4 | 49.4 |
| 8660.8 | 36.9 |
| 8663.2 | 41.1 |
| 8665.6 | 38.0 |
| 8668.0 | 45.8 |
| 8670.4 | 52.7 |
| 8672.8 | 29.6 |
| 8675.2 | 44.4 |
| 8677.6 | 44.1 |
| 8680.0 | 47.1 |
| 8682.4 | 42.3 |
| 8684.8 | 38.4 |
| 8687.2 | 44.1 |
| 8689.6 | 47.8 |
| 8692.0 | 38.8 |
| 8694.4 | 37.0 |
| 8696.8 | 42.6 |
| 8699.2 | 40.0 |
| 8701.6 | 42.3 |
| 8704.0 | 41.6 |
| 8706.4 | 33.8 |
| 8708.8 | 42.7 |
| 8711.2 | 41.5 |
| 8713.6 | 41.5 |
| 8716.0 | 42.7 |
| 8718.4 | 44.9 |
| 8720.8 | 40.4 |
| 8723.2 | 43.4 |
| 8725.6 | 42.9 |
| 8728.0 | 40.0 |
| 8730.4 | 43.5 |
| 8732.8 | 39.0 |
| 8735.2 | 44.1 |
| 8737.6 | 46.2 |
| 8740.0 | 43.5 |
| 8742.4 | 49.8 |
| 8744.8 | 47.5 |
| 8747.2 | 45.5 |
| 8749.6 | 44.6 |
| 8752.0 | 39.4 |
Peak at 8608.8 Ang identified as [S II]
